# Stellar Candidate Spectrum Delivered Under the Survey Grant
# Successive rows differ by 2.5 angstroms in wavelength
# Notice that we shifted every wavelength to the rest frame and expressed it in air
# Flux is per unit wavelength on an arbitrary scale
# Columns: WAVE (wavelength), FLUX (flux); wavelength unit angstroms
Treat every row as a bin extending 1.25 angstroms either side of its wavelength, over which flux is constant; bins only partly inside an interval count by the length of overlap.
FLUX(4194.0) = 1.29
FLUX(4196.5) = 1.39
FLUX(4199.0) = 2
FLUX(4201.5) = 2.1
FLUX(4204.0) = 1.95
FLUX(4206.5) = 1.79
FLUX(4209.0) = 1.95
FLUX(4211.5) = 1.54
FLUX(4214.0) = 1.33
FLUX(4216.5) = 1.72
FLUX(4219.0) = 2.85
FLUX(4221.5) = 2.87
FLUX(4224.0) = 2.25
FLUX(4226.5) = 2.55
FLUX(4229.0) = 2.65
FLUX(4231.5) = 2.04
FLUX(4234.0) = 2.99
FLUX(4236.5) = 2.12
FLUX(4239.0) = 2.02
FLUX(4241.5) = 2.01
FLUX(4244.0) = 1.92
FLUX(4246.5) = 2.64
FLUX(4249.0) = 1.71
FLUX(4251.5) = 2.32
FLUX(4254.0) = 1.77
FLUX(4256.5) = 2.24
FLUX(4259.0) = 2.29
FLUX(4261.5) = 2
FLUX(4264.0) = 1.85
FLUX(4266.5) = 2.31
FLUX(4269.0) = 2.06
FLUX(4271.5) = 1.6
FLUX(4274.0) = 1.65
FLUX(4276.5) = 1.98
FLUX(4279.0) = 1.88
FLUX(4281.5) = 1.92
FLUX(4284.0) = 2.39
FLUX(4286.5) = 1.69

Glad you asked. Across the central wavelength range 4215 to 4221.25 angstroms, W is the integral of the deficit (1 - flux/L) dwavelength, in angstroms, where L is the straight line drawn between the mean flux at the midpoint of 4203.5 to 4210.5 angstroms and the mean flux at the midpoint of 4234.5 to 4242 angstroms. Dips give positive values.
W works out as -1.1 angstroms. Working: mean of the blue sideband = 1.88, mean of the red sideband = 2.15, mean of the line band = 2.34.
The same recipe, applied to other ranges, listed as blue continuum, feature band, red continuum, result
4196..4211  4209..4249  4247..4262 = -4.61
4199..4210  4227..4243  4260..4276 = -3.08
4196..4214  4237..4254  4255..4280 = -1.41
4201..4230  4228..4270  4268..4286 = -3.33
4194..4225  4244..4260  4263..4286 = -1.56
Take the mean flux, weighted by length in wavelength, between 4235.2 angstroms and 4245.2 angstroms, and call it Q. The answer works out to 2.02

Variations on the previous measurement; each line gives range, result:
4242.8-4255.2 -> 2.07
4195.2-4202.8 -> 1.83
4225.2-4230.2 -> 2.6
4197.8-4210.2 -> 1.96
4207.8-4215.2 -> 1.61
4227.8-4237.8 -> 2.45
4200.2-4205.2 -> 2.03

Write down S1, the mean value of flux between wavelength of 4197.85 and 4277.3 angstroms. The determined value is 2.1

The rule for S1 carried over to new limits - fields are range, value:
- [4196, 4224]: 1.98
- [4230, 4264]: 2.15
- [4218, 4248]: 2.4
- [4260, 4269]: 2.06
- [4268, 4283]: 1.85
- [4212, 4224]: 2.16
